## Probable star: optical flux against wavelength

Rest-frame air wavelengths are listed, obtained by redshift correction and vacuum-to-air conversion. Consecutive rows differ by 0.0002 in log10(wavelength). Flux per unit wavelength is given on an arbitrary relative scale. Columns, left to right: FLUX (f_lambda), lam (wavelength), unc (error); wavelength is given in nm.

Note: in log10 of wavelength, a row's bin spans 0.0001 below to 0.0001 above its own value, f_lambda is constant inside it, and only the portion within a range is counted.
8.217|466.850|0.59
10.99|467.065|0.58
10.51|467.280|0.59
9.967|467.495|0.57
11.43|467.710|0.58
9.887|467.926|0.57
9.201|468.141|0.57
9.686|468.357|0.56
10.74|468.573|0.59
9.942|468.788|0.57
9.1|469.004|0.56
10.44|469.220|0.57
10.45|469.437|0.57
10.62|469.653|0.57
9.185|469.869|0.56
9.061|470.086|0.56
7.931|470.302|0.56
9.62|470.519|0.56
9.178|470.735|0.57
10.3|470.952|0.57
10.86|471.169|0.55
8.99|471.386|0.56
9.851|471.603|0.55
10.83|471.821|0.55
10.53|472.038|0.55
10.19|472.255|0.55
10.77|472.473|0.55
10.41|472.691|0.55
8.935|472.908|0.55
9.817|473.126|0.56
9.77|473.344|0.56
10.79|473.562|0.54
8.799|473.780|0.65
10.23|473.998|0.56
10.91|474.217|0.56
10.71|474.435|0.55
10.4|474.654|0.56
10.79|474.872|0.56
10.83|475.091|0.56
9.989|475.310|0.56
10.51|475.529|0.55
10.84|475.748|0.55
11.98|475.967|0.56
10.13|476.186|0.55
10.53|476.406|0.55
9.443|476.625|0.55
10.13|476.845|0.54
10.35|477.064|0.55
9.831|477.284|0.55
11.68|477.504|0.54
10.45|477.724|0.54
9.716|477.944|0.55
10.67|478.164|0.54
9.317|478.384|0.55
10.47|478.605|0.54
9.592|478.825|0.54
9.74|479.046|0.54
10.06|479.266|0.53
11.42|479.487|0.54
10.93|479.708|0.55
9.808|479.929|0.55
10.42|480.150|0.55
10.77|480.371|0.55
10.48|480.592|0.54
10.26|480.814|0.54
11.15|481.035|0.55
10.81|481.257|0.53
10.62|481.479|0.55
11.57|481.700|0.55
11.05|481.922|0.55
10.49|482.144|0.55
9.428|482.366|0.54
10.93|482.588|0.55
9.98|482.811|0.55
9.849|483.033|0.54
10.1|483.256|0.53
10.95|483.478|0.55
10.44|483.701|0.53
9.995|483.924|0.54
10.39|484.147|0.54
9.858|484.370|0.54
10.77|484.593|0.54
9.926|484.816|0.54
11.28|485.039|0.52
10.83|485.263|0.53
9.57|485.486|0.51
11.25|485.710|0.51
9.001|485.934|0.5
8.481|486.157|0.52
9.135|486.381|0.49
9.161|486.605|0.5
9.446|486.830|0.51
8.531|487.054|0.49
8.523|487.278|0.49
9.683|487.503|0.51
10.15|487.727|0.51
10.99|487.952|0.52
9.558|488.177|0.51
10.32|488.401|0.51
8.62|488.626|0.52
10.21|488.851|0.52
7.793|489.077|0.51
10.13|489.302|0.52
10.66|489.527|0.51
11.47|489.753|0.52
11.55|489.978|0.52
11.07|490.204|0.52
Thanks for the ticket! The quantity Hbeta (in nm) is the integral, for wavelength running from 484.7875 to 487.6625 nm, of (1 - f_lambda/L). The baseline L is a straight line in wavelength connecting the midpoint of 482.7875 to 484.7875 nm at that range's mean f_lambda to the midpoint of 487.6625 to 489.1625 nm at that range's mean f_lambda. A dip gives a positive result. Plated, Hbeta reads 0.10 nm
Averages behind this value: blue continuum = 10.3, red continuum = 9.68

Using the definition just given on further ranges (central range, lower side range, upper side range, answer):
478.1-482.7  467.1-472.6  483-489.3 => -0.28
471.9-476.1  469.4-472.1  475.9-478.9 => -0.15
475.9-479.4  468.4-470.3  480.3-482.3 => 0.08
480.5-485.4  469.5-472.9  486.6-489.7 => -0.41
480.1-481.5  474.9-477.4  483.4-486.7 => -0.06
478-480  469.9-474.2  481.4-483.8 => 0.01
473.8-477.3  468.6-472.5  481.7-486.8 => -0.17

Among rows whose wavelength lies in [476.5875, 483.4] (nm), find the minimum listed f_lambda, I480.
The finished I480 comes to 9.317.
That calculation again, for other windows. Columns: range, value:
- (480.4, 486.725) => 8.481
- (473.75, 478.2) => 8.799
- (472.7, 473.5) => 8.935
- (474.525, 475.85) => 9.989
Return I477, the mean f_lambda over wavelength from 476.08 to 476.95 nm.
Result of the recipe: 10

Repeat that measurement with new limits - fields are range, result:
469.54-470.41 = 9.21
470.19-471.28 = 9.58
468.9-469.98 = 9.95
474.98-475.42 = 10.4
